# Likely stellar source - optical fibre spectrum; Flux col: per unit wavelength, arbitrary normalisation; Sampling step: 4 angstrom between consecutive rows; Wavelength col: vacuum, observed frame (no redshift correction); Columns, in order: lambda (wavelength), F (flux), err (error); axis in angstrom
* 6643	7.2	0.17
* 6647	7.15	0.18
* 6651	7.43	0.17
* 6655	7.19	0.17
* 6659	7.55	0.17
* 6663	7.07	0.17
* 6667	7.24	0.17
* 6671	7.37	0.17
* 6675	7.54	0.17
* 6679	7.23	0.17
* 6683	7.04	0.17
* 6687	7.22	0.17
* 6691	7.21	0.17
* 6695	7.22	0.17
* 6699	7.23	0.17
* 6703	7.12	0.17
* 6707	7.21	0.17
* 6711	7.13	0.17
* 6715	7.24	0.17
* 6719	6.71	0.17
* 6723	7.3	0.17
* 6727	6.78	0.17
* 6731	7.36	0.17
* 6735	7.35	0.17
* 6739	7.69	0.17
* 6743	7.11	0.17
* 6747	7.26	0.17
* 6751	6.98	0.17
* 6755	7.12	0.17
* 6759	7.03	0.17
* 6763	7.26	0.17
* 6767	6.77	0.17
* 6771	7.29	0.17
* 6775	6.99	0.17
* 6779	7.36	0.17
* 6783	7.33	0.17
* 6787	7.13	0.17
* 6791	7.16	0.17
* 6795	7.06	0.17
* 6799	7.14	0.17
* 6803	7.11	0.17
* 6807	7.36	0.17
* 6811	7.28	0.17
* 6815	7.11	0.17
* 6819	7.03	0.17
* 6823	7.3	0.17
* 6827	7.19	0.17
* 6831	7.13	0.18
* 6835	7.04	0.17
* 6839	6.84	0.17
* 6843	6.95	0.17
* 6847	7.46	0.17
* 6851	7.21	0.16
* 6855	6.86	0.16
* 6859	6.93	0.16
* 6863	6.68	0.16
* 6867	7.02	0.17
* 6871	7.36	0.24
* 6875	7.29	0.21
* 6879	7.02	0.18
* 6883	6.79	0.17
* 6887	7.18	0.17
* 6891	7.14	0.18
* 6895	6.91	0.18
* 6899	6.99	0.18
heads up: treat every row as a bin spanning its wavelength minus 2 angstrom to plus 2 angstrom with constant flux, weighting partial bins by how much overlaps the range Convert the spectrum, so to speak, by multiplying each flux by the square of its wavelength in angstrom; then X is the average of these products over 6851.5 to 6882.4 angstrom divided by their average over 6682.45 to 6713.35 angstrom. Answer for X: 1.03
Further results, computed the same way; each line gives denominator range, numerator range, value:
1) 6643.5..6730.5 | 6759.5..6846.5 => 1.03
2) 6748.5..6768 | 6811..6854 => 1.03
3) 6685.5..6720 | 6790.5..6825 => 1.03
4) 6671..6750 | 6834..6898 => 1.02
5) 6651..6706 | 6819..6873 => 1.02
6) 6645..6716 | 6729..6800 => 1.02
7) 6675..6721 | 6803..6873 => 1.03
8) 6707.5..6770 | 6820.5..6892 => 1.03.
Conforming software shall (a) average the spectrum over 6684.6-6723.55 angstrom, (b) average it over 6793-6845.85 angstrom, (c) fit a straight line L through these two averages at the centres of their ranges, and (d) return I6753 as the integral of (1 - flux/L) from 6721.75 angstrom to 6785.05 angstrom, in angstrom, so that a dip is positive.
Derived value -0.4 angstrom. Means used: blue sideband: 7.15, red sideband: 7.12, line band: 7.18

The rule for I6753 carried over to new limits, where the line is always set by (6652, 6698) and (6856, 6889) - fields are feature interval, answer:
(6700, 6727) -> 0.5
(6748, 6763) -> 0.2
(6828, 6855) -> -0.1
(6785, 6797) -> 0.0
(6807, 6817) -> -0.2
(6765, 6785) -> 0.0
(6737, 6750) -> -0.3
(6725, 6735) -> 0.1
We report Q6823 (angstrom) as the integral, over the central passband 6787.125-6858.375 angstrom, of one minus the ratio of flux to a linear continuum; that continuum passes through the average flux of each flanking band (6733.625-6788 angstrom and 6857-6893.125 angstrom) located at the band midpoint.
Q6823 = -0.2 angstrom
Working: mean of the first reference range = 7.19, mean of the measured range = 7.13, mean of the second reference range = 7.05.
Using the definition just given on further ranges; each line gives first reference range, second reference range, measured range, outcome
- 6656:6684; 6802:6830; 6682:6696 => 0.2 angstrom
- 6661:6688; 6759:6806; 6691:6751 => 0.1 angstrom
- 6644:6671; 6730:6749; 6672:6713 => 0.5 angstrom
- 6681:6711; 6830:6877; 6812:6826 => -0.1 angstrom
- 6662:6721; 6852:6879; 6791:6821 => -0.3 angstrom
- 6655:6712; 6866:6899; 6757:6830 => -0.1 angstrom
